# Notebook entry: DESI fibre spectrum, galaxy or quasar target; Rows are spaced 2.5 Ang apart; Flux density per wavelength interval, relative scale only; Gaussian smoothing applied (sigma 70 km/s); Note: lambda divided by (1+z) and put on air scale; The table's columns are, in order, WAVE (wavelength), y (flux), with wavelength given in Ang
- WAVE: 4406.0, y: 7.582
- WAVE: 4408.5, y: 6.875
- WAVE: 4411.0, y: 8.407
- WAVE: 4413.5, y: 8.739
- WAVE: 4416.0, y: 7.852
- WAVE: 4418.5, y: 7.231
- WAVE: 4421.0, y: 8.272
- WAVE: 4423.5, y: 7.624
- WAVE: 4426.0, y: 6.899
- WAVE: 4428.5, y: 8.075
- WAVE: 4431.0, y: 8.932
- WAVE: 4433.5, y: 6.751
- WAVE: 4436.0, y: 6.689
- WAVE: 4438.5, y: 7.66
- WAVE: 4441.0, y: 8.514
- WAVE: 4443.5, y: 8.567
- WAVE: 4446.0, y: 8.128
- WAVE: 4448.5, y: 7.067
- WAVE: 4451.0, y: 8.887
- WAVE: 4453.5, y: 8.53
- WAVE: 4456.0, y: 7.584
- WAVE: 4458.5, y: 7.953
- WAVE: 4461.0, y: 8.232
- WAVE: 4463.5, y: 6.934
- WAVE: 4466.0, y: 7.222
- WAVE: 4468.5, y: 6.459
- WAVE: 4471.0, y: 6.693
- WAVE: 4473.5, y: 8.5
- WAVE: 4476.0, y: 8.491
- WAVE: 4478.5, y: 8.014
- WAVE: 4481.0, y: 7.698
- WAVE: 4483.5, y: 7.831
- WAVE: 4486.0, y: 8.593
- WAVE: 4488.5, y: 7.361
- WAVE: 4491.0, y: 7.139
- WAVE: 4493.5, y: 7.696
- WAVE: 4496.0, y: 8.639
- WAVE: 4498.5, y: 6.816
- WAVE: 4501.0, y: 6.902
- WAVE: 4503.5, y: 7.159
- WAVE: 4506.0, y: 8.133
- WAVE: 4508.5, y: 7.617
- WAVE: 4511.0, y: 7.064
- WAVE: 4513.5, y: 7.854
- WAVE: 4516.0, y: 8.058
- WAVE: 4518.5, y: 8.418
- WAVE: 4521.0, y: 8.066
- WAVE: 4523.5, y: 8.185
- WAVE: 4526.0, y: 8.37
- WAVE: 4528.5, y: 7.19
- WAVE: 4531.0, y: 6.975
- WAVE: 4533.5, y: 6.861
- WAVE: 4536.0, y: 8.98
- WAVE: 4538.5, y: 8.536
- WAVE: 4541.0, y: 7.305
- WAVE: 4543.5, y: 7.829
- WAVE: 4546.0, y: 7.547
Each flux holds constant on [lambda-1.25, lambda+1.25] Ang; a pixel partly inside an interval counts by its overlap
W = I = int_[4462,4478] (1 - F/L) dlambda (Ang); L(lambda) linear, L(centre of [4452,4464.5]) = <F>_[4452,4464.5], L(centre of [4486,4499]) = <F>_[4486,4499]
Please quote 0.8 Ang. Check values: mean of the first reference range 7.89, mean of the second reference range 7.67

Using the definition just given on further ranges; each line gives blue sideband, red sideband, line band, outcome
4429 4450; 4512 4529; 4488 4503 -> 1.0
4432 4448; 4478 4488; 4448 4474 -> 0.7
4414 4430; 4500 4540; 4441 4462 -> -1.1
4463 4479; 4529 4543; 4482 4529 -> -0.9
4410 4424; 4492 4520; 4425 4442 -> 0.7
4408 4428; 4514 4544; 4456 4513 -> 1.8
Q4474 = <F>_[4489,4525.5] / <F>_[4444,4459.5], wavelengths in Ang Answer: 0.96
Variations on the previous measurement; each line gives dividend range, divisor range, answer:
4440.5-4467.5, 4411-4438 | 1.03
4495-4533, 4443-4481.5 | 0.98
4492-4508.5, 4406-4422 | 0.96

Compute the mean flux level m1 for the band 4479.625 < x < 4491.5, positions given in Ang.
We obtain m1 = 7.76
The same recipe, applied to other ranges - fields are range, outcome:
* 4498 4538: 7.7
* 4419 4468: 7.79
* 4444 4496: 7.78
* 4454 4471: 7.4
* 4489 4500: 7.54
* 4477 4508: 7.67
